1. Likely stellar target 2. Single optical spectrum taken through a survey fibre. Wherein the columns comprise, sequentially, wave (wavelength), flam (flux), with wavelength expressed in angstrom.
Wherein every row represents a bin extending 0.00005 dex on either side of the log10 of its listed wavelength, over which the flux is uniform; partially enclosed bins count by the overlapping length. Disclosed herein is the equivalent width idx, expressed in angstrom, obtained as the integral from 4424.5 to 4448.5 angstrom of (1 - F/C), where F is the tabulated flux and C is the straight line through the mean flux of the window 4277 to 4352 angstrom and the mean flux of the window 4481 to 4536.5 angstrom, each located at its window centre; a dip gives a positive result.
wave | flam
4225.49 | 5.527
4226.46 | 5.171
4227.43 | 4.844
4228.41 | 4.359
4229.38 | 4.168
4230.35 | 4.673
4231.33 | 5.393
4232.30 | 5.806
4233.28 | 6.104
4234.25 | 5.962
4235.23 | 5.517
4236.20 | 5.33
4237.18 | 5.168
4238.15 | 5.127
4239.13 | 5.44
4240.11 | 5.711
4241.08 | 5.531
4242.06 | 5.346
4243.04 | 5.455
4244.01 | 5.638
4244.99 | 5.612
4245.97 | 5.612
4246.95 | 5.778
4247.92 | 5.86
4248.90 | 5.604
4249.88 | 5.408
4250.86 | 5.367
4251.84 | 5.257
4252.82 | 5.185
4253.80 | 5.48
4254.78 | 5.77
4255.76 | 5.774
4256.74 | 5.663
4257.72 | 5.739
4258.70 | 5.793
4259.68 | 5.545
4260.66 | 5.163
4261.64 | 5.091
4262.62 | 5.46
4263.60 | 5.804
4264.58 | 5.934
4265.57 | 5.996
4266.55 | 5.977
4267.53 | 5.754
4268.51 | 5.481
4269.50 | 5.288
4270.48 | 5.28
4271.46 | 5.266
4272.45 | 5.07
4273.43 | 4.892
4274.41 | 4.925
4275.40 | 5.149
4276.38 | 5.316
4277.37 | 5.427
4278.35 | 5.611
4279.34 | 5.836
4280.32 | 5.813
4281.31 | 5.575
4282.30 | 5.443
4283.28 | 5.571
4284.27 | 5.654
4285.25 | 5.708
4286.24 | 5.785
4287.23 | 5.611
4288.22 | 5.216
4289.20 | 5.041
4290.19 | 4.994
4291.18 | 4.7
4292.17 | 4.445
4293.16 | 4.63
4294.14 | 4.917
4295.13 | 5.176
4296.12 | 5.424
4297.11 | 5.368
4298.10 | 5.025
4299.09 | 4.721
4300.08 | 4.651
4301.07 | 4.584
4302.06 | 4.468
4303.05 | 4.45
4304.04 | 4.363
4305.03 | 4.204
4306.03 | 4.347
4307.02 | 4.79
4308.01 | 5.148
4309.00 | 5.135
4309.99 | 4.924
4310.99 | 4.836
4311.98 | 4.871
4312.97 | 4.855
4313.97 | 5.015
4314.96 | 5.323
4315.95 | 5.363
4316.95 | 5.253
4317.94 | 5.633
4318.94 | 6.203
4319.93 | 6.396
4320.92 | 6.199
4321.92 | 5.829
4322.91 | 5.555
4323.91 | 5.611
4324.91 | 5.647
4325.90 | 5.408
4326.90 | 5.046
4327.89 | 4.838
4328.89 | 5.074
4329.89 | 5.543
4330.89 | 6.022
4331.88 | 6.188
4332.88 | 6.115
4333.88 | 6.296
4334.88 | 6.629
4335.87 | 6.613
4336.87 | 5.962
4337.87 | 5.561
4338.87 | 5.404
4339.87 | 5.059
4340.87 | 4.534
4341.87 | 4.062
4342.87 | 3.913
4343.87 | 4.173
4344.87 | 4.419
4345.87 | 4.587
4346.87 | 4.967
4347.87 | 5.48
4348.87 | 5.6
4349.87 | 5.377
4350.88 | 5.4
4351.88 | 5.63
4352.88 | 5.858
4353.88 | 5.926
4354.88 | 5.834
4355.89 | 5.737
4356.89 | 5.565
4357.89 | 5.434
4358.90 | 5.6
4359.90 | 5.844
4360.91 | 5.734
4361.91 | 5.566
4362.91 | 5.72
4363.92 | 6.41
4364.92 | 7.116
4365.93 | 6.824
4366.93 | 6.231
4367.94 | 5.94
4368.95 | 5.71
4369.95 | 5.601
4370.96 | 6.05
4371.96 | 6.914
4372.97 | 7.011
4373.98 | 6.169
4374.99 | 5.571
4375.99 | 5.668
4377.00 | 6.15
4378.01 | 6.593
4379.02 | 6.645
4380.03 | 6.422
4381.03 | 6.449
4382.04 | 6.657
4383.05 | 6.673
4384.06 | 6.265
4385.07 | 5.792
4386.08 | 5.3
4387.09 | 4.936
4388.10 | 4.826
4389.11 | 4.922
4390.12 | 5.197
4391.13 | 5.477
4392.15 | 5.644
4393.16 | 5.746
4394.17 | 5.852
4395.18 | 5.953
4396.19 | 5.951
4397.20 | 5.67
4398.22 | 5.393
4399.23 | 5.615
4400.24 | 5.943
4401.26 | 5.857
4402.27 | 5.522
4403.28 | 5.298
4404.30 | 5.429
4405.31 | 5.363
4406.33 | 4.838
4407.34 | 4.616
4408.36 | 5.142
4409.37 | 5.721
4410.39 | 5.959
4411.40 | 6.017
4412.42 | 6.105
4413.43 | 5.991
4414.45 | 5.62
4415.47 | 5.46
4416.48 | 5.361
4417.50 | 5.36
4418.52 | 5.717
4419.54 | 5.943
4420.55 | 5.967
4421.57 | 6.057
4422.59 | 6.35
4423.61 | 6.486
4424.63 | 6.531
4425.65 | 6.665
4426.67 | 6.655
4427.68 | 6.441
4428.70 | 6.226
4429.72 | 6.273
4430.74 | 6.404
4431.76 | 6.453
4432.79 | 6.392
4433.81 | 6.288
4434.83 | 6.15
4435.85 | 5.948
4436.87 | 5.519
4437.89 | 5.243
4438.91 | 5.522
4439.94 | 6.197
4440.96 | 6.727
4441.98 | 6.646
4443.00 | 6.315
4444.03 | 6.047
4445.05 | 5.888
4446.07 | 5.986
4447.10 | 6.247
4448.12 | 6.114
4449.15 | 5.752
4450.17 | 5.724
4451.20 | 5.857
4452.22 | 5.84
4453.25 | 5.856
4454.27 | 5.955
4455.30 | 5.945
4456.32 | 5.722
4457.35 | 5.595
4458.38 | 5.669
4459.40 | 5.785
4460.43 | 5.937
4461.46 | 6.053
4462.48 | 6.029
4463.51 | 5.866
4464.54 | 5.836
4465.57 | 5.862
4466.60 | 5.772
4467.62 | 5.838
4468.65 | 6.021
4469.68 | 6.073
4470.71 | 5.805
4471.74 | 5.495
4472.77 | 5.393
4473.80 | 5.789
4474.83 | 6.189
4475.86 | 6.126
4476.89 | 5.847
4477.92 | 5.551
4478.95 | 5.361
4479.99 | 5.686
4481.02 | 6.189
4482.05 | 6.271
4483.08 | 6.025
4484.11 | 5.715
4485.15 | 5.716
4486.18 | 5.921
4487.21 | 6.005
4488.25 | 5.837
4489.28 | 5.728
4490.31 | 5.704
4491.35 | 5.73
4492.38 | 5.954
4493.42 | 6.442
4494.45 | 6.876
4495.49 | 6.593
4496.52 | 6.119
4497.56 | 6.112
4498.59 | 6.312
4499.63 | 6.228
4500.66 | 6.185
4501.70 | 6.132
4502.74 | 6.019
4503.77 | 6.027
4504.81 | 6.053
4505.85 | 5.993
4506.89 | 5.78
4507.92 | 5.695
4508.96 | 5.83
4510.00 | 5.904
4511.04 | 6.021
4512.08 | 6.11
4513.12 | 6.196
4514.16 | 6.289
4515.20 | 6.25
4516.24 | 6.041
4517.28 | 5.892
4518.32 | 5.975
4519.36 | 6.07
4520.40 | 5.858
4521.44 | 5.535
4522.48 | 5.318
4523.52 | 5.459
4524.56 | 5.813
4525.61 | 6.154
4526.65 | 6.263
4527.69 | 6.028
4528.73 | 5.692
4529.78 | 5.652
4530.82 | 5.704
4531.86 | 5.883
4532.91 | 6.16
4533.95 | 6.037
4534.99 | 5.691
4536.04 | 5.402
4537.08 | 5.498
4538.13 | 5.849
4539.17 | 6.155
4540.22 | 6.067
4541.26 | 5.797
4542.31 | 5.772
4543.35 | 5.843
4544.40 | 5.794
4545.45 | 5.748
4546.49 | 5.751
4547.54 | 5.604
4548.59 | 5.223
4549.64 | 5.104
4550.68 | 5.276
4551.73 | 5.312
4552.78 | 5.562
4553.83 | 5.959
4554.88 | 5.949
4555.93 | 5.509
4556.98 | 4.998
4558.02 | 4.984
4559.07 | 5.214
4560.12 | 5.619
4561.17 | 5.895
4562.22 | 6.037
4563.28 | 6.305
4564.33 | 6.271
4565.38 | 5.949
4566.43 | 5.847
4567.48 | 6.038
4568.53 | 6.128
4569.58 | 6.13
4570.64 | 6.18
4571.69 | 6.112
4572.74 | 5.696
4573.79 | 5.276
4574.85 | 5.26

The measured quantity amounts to -2.1 angstrom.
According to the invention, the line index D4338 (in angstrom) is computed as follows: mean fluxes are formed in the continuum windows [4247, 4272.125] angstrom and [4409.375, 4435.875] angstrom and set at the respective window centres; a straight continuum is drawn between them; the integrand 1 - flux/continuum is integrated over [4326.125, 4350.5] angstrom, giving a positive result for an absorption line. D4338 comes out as 2.1 angstrom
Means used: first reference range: 5.56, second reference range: 6.1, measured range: 5.31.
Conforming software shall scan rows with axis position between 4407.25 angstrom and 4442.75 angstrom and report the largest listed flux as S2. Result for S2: 6.727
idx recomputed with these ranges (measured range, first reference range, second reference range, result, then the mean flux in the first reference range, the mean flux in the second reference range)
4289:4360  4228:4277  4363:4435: 5.53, 5.44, 5.94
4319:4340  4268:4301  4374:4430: -1.24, 5.23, 5.83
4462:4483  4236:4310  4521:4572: -0.81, 5.3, 5.76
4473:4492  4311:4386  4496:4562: -0.19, 5.71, 5.82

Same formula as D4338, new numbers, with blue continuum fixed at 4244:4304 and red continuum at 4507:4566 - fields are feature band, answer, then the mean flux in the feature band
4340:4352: 1.40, 4.83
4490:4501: -0.96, 6.22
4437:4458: -1.17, 5.95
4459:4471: -0.52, 5.91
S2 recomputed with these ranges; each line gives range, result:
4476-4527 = 6.876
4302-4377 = 7.116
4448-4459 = 6.114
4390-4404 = 5.953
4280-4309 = 5.813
